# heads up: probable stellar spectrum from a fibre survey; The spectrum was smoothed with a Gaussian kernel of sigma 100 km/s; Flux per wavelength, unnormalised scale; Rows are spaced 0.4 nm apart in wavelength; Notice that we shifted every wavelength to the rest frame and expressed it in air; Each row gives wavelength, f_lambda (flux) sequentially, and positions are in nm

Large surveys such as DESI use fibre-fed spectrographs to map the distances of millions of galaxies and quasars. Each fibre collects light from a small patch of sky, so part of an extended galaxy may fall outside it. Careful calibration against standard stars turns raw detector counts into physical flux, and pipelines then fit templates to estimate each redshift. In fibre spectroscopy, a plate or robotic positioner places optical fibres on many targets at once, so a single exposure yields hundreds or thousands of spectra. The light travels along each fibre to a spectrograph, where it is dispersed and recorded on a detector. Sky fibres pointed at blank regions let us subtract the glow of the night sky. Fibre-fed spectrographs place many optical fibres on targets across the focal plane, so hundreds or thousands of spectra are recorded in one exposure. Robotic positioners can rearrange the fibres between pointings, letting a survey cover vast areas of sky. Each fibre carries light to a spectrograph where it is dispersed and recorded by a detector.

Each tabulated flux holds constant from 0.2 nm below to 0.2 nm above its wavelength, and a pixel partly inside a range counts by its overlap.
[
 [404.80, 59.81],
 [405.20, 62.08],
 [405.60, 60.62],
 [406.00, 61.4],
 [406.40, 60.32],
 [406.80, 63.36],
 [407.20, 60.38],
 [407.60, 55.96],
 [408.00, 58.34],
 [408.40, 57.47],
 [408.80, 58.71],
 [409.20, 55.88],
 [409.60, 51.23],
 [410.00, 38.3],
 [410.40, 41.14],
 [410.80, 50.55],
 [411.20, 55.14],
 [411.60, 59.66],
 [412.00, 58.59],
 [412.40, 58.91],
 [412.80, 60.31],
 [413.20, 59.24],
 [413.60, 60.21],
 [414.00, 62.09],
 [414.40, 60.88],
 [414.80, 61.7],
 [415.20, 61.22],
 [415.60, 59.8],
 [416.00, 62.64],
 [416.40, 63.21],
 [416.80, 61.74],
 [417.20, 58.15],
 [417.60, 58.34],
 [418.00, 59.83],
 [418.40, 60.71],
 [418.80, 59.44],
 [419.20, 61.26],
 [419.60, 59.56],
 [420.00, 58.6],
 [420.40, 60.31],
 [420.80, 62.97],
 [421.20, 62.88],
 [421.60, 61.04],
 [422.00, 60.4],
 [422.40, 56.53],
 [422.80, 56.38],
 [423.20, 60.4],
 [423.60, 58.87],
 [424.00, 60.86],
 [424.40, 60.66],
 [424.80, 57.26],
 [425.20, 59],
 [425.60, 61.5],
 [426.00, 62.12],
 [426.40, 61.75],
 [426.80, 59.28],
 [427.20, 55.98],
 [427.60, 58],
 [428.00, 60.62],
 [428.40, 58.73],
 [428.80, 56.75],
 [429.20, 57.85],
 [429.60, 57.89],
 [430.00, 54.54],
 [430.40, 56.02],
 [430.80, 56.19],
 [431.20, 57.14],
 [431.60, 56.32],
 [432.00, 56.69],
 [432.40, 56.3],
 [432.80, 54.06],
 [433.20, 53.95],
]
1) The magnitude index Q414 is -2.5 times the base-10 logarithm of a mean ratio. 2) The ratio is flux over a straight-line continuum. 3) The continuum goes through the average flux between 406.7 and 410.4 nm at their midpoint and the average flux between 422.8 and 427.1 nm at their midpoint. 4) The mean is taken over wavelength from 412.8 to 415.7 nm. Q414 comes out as -0.08 mag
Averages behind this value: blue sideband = 54.5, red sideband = 59.9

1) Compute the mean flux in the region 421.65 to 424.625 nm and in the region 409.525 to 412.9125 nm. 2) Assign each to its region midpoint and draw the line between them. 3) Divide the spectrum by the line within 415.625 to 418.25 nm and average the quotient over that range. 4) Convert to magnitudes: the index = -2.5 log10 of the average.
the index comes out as -0.09 mag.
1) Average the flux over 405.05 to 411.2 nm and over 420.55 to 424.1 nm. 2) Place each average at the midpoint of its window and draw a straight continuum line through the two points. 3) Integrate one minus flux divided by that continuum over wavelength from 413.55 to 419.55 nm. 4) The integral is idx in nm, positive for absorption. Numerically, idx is -0.26 nm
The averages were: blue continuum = 55.6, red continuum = 60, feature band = 60.7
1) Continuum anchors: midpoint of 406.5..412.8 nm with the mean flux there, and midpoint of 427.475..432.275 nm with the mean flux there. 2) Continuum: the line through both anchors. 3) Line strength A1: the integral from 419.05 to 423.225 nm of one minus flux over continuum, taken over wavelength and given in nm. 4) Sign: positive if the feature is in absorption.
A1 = -0.27 nm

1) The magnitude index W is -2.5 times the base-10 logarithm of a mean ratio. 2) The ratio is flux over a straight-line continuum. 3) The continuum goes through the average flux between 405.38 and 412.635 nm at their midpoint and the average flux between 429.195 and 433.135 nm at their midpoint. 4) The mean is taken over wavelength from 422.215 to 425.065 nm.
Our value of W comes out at -0.05 mag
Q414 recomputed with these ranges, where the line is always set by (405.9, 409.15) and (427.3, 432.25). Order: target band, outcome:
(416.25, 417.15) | -0.060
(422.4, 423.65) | -0.007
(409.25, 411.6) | 0.204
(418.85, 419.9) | -0.036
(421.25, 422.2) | -0.057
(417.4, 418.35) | -0.019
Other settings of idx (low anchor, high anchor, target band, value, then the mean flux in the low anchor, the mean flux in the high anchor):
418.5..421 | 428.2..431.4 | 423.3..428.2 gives -0.12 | 60.4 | 56.9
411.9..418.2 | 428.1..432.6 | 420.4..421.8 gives -0.07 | 60.5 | 56.9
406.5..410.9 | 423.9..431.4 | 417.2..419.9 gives -0.16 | 54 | 58.5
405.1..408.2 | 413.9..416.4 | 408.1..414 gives 0.57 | 60.3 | 61.5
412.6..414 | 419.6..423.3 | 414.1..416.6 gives -0.06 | 60.2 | 59.9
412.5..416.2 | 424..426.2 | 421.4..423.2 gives 0.05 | 60.8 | 60.2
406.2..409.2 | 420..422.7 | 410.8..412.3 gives 0.06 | 59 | 60.4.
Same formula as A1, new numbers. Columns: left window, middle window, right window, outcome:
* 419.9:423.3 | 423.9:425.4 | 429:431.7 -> -0.01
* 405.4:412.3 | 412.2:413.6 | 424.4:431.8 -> -0.08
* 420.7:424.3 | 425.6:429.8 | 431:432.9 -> -0.08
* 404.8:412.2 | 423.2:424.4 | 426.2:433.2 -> -0.07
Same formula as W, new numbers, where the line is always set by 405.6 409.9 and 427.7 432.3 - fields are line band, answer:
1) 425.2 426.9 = -0.07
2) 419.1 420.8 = -0.05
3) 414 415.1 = -0.07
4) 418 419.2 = -0.05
